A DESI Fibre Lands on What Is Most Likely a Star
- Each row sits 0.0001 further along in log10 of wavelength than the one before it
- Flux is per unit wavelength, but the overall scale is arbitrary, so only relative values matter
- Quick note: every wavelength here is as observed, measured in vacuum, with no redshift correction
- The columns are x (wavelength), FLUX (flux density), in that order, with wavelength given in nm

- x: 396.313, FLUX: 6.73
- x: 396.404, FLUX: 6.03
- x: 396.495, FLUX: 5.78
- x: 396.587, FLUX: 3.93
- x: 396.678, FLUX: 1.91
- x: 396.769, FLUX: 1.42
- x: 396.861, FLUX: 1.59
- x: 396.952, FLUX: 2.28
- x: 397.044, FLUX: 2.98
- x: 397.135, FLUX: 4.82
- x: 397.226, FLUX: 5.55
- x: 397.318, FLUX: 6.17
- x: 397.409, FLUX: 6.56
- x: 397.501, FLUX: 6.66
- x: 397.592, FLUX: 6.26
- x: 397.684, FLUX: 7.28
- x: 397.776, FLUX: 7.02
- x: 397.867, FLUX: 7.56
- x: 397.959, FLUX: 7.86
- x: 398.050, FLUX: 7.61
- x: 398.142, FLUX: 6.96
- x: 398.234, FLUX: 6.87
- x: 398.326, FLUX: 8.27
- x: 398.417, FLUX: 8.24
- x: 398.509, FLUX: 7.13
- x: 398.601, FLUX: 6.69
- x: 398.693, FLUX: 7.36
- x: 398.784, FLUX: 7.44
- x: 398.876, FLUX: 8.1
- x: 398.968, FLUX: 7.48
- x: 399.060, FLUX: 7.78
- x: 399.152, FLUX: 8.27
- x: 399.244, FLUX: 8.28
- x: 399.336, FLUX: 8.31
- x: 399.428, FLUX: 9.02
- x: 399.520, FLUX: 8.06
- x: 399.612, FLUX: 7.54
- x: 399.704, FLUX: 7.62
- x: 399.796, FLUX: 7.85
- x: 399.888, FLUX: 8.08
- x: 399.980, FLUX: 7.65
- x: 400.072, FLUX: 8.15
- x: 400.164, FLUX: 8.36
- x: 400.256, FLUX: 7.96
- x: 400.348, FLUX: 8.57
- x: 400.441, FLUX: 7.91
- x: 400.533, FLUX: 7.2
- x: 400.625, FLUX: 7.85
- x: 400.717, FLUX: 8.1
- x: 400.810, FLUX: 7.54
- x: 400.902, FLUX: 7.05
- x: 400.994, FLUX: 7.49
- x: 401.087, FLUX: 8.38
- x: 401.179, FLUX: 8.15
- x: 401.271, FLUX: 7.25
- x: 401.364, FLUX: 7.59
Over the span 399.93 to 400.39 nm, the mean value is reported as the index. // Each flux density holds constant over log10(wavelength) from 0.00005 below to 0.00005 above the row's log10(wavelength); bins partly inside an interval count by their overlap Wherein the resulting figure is 8.15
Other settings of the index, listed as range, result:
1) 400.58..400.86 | 7.81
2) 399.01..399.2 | 8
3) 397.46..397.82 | 6.8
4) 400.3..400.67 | 7.88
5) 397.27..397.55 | 6.46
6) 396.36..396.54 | 5.91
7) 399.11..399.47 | 8.46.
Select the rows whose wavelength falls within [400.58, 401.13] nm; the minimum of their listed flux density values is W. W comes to 7.05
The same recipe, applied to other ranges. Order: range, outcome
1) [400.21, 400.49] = 7.91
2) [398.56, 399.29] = 6.69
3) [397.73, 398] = 7.02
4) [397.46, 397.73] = 6.26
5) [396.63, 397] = 1.42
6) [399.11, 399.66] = 7.54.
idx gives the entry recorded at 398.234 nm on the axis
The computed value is 6.87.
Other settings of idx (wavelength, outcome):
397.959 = 7.86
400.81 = 7.54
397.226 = 5.55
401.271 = 7.25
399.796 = 7.85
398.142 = 6.96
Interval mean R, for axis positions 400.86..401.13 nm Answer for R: 7.63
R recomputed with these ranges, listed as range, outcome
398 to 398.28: 7.15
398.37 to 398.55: 7.73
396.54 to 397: 2.23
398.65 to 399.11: 7.64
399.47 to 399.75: 7.76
